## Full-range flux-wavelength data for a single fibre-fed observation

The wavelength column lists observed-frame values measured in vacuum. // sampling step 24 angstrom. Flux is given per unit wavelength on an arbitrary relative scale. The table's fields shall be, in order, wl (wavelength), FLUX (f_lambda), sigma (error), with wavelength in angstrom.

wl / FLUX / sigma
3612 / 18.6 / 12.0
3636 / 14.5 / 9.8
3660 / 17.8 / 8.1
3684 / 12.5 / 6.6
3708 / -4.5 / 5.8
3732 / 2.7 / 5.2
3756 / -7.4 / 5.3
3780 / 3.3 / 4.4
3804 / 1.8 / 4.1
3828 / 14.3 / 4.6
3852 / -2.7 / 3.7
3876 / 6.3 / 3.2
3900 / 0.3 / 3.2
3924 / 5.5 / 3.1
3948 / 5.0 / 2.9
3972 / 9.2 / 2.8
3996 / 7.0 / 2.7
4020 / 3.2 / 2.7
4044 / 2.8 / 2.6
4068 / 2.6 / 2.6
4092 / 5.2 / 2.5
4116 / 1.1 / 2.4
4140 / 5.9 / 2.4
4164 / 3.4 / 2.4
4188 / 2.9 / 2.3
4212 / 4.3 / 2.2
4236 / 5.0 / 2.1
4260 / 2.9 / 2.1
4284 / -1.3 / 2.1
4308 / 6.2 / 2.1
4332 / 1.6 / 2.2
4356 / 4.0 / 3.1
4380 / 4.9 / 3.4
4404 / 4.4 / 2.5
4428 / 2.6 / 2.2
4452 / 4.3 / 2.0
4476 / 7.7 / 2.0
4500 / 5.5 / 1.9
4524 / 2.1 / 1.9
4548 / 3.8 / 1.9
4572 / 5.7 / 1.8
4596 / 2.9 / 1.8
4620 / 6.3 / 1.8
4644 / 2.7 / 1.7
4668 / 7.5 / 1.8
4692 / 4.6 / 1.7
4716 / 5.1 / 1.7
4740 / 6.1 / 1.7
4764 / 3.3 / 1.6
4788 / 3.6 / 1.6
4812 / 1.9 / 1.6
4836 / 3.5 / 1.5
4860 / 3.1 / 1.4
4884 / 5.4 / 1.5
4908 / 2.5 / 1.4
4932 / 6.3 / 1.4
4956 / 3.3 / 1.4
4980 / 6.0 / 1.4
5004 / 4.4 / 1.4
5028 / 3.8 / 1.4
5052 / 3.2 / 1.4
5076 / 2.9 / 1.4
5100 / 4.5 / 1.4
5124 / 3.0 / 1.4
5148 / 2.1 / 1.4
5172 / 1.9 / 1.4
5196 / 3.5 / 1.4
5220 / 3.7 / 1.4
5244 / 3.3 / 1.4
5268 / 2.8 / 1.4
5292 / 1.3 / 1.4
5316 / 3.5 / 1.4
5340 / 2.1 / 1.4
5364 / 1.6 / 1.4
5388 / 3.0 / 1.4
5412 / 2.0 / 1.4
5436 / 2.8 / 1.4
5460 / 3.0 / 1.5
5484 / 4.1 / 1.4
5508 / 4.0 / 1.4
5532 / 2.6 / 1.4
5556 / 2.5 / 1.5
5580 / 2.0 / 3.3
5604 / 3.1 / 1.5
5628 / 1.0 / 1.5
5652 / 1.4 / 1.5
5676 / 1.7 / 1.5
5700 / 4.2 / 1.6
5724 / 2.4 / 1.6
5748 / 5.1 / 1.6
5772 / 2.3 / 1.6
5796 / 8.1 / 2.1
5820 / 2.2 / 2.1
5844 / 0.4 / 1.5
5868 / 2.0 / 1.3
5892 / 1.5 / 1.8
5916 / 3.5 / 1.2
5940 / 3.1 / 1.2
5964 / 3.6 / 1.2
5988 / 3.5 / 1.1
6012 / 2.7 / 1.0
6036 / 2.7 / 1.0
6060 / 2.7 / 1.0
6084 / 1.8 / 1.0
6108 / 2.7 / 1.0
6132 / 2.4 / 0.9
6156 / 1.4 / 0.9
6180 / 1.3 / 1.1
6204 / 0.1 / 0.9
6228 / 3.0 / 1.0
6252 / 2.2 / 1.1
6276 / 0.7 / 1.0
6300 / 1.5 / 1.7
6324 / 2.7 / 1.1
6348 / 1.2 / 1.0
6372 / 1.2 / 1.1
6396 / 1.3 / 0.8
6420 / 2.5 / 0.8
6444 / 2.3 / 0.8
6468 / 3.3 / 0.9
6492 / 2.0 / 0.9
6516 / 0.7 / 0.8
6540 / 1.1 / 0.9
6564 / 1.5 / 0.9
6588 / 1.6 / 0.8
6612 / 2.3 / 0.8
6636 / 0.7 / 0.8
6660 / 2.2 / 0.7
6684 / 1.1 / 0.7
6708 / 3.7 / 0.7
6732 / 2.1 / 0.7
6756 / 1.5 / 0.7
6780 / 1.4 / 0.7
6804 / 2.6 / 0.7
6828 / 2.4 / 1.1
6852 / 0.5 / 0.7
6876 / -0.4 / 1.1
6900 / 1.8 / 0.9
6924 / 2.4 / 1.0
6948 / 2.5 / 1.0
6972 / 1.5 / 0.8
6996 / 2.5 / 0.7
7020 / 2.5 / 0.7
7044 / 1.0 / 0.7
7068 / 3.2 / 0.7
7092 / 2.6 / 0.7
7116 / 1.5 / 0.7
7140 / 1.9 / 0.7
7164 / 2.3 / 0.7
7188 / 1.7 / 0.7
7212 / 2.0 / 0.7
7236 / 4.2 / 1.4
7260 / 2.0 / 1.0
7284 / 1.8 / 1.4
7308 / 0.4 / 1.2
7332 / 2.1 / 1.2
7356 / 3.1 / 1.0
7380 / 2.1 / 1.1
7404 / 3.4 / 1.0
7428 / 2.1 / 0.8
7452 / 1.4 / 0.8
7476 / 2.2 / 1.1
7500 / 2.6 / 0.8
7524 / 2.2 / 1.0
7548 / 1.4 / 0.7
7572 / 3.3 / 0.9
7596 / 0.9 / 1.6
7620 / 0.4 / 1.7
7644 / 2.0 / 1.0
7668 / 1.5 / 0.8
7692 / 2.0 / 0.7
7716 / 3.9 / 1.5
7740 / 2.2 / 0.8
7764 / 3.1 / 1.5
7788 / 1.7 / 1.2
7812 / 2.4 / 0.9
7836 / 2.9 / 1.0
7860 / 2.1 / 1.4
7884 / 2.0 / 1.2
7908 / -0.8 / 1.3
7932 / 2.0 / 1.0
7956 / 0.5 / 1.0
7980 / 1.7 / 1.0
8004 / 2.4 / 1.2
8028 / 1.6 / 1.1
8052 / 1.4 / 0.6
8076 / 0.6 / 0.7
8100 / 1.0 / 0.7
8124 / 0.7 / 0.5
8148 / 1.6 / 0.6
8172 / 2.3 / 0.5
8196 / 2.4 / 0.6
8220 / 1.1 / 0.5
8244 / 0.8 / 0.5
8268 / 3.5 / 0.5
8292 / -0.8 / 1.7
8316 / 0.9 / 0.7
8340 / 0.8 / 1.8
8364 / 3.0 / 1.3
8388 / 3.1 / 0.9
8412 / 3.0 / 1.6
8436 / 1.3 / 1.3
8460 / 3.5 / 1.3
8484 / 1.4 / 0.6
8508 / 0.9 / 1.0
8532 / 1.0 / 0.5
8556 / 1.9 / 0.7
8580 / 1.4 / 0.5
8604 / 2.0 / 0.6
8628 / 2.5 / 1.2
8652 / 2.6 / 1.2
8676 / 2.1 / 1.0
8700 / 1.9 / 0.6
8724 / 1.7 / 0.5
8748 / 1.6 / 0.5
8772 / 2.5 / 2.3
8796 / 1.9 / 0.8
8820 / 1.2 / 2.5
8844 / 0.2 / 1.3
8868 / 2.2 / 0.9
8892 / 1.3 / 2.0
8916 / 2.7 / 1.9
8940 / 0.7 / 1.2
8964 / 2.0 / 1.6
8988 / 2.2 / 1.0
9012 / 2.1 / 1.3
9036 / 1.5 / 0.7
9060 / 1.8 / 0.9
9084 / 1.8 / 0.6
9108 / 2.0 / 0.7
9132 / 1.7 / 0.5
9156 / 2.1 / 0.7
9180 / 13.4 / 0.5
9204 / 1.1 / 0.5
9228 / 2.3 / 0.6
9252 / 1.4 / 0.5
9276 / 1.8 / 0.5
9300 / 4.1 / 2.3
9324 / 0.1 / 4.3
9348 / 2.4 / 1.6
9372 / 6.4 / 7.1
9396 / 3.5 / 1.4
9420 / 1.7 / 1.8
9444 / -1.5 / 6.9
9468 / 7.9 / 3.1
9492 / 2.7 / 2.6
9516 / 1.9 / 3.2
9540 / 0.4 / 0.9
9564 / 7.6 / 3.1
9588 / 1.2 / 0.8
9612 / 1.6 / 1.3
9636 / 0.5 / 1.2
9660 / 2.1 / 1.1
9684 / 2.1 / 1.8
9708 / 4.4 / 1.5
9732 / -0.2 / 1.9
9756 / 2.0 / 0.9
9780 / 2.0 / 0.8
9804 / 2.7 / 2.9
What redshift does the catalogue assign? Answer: 1.46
